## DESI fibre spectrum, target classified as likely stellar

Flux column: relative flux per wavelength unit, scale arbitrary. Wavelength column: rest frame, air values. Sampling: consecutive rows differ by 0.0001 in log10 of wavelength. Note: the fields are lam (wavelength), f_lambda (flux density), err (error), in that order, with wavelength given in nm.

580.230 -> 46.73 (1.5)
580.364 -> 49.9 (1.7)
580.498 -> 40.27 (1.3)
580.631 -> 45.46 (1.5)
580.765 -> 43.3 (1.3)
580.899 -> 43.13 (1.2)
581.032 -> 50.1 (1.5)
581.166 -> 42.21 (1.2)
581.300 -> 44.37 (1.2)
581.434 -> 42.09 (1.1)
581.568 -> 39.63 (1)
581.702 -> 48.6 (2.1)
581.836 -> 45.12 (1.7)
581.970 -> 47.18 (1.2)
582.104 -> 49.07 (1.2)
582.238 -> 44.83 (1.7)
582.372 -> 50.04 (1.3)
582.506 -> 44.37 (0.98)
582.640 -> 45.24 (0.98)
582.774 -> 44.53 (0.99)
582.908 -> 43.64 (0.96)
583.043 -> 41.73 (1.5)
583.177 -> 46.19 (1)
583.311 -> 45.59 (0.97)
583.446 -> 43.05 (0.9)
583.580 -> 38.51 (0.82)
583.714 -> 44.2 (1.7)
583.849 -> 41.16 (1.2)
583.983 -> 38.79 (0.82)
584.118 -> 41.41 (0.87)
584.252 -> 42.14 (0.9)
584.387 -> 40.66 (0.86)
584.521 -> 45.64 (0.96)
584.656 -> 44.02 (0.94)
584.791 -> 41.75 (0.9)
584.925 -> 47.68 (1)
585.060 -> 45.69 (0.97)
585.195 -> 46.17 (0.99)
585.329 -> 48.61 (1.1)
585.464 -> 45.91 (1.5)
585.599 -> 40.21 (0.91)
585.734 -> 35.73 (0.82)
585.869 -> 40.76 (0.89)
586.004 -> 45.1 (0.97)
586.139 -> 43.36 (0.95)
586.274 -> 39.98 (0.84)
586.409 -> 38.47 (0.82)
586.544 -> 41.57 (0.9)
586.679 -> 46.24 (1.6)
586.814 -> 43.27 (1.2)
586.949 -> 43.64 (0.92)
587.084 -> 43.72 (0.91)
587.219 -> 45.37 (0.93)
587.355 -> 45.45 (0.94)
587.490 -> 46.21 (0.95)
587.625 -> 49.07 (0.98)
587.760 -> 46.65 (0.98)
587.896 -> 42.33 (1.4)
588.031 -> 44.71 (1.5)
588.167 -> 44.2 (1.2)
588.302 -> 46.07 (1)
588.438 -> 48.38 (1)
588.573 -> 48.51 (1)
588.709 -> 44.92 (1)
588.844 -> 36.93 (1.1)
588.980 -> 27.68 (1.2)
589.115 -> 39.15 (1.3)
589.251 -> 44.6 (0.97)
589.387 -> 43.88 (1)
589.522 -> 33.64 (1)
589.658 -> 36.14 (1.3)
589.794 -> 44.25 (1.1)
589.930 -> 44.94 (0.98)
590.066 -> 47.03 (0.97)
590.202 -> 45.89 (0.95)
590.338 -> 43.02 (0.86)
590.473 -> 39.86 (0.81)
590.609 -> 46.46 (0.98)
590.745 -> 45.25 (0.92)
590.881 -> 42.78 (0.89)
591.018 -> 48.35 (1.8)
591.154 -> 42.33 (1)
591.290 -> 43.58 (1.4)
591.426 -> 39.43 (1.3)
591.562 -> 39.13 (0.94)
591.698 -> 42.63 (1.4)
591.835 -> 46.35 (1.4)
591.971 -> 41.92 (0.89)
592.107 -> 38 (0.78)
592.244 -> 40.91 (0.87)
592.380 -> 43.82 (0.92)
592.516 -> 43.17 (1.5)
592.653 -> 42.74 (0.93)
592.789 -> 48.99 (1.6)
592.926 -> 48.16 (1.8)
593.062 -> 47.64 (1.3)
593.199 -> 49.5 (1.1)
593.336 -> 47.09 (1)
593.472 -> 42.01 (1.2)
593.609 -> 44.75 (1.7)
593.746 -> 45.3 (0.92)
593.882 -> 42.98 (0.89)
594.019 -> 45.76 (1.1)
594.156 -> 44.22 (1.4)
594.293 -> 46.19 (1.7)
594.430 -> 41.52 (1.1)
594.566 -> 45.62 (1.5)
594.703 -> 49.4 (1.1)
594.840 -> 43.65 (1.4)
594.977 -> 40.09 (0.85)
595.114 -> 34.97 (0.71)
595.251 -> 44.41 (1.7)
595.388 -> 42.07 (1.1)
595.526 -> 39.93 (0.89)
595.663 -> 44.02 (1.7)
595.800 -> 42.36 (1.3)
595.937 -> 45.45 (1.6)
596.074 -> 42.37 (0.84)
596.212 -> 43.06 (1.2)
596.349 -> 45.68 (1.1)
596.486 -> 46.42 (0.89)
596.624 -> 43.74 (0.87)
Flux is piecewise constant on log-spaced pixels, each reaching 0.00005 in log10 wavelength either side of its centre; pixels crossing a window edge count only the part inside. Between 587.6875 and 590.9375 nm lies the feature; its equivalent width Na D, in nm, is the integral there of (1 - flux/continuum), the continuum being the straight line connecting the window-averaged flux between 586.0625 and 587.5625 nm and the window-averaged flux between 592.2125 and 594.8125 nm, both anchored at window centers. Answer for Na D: 0.10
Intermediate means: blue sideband 43.4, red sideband 45.3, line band 42.8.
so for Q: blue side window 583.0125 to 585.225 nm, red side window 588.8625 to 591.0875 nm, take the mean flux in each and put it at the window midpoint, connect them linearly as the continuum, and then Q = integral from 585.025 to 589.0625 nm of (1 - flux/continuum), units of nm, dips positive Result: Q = -0.09 nm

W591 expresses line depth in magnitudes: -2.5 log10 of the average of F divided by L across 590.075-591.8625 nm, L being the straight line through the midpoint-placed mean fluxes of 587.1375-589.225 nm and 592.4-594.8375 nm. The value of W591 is 0.028 mag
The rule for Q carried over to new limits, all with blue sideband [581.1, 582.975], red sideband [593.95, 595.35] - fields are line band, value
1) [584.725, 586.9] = 0.071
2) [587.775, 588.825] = -0.022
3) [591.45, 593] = 0.024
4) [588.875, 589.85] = 0.129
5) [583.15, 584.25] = 0.065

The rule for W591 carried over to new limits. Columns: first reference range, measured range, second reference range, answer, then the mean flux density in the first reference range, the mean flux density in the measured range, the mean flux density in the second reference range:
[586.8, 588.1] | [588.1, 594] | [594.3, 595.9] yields 0.02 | 45.1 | 43.3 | 42.8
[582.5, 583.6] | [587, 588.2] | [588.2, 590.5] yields -0.07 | 43.8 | 45.3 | 42.1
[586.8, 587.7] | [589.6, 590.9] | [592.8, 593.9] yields 0.05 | 45.4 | 43.7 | 46.2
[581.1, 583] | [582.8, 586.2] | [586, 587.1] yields 0.02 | 45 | 43.1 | 42.7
